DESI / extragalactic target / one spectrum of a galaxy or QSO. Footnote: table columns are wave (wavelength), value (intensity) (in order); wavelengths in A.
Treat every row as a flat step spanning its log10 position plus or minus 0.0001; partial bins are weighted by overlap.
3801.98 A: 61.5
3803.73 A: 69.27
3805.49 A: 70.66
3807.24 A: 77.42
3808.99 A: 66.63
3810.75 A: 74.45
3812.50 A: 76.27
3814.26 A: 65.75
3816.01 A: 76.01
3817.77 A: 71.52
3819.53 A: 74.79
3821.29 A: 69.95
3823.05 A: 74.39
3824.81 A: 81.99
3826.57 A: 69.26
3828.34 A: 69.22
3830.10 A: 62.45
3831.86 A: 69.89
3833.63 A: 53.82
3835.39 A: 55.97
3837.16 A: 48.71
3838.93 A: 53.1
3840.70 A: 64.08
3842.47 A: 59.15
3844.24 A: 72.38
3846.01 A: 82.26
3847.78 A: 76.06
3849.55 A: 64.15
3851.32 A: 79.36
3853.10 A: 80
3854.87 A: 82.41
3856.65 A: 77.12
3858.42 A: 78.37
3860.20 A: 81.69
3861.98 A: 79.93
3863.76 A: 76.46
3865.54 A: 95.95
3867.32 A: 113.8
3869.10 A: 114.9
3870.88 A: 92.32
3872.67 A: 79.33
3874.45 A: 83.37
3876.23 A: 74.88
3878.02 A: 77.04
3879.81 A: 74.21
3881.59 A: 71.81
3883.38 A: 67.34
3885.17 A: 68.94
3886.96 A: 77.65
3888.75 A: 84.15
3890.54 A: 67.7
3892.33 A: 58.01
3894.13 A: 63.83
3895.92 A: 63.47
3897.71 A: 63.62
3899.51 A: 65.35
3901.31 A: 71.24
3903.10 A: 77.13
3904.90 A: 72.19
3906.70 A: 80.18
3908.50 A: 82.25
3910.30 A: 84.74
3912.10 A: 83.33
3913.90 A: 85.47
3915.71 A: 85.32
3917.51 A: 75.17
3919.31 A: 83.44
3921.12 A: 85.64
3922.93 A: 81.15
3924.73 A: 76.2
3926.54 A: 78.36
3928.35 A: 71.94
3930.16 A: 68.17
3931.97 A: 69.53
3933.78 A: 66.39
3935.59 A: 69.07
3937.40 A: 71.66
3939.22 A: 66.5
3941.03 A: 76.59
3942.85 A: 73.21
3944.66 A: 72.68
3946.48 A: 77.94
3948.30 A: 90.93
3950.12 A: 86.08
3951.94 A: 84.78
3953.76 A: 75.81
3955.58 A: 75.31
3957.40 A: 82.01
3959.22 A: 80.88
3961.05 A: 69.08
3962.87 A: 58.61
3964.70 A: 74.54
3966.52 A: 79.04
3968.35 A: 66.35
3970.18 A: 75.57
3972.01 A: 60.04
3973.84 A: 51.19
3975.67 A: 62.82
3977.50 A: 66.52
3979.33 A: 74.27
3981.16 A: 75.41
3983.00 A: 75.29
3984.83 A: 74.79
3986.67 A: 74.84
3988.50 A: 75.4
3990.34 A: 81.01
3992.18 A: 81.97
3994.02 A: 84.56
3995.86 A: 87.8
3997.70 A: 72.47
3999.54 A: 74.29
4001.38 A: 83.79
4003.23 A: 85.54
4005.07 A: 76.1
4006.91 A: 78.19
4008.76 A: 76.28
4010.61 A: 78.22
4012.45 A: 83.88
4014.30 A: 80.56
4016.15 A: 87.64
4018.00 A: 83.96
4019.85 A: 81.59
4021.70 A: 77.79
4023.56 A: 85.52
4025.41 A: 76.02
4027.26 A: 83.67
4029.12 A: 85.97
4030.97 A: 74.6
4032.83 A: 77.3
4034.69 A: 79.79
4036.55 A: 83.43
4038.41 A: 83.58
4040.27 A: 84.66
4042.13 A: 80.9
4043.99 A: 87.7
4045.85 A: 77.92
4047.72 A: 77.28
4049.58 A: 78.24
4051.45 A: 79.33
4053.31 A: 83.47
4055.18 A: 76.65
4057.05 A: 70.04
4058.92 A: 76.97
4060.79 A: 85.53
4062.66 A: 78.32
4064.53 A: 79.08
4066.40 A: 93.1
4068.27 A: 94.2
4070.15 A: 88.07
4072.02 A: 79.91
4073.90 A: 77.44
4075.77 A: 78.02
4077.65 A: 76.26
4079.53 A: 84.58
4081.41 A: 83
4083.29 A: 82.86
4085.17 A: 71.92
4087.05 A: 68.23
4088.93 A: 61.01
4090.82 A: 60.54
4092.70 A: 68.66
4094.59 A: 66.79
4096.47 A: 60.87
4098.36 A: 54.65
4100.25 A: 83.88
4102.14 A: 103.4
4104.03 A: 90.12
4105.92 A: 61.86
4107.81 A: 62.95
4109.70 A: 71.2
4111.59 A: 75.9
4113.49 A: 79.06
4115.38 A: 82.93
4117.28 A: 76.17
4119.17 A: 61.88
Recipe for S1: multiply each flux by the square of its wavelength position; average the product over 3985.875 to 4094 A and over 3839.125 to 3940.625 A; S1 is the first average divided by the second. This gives 1.12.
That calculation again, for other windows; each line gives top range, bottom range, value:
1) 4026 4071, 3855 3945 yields 1.14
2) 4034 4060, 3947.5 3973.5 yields 1.11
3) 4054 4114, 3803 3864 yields 1.22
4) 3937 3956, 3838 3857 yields 1.14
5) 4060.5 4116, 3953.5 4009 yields 1.08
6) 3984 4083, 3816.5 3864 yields 1.26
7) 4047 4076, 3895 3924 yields 1.13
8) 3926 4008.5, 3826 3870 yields 1.06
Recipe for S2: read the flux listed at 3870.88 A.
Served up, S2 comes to 92.32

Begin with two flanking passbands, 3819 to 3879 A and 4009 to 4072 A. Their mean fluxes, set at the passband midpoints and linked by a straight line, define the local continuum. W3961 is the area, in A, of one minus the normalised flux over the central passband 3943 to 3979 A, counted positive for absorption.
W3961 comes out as 2.7 A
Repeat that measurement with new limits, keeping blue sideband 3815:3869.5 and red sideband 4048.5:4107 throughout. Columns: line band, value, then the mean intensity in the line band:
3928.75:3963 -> 0.32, 74.8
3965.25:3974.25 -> 0.98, 67.6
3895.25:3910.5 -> 0.40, 73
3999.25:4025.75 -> -1.55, 80.9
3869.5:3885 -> -0.77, 78.3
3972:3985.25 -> 1.43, 67.8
